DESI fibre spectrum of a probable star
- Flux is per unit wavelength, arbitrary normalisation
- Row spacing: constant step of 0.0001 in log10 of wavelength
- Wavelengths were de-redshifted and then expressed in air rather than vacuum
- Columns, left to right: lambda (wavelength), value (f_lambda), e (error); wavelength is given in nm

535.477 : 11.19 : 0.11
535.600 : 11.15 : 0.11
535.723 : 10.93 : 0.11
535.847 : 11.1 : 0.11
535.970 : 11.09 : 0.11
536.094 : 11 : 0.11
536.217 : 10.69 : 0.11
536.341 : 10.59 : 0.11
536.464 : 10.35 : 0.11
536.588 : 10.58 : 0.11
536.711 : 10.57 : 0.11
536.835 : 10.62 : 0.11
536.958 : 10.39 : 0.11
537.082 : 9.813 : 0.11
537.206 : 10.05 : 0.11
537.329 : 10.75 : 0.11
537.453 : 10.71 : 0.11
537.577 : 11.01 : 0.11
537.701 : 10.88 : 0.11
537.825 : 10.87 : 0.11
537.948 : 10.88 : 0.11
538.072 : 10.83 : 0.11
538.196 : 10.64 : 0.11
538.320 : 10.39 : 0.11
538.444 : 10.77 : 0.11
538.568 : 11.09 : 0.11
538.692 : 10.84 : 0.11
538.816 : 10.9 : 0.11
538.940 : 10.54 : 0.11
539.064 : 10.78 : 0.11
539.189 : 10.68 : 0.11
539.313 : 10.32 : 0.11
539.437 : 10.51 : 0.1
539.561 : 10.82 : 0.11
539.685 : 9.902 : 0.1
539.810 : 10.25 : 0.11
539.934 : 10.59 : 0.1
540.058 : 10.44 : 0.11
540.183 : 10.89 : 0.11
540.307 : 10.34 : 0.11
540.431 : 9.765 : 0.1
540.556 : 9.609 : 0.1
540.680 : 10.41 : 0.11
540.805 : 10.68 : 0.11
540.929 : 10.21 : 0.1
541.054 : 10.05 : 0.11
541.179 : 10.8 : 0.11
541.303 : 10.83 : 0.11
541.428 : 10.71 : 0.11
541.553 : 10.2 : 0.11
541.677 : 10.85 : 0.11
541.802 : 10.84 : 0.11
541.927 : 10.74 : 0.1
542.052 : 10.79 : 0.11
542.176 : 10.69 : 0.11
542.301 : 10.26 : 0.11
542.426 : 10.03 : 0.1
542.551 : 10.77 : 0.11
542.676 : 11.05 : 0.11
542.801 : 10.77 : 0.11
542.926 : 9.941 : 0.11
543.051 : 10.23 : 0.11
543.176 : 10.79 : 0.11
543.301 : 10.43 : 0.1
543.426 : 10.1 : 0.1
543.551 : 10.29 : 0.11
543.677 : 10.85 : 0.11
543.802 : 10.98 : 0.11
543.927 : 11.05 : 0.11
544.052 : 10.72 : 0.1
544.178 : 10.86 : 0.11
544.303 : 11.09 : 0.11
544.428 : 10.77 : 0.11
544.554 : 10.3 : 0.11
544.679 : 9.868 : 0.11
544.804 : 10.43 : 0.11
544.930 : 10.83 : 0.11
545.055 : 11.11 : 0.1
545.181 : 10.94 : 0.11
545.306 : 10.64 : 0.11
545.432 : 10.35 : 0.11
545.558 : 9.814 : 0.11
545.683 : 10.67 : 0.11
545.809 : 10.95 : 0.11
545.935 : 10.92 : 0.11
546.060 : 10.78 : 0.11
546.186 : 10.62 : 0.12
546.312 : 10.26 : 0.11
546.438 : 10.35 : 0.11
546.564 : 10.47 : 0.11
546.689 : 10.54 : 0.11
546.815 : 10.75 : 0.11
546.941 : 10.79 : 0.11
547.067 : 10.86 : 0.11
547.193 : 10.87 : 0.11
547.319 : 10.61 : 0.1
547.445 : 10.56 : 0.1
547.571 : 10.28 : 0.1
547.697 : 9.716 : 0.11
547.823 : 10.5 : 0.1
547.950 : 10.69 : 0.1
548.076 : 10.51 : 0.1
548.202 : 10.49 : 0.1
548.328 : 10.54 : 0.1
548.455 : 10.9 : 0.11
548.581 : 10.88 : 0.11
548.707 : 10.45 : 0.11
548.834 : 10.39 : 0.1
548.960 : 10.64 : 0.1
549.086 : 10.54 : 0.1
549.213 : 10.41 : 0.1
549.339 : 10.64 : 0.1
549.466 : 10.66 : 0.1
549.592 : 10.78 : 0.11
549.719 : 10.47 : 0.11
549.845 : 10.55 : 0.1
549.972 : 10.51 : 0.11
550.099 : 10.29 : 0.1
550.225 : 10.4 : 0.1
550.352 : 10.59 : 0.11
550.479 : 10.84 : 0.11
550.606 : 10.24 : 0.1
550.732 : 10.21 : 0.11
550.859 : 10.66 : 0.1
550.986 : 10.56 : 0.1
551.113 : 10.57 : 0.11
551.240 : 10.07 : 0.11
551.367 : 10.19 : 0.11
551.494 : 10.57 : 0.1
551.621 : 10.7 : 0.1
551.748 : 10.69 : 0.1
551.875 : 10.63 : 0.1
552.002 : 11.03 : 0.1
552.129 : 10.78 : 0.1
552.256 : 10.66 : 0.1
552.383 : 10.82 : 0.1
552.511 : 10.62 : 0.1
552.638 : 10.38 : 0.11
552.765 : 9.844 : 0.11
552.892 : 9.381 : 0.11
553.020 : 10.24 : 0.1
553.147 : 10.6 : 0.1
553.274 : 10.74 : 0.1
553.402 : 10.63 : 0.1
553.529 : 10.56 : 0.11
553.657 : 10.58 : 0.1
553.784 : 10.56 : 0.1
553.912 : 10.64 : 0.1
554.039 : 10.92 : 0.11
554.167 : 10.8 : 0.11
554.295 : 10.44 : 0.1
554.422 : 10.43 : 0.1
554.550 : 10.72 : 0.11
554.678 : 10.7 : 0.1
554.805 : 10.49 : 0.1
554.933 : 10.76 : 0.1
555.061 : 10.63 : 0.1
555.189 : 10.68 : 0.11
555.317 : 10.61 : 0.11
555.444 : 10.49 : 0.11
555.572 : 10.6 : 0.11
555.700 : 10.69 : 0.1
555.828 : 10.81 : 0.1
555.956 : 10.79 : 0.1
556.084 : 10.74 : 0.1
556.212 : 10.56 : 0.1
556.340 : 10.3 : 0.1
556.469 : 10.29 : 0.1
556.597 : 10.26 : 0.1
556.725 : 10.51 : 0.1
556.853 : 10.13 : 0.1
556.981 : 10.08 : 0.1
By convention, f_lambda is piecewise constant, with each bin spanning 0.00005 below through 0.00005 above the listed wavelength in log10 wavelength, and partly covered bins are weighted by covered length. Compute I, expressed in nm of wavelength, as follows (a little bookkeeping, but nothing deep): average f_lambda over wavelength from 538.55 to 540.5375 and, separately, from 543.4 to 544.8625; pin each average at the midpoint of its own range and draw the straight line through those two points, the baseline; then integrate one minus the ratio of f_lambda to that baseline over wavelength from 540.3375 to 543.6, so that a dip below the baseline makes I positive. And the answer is 0.04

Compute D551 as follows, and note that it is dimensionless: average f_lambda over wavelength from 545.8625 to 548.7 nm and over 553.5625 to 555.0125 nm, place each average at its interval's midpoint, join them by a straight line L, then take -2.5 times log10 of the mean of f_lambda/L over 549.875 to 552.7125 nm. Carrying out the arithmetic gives 0.01 mag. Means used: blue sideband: 10.6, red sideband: 10.6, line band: 10.5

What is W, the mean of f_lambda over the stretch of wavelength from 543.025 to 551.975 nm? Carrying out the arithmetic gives 10.6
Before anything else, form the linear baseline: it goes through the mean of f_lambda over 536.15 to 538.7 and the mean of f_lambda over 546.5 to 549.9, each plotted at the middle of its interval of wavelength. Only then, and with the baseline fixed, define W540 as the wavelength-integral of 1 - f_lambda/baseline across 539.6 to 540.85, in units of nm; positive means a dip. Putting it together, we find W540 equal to 0.04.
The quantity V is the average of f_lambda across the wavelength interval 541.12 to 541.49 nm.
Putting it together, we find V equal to 10.8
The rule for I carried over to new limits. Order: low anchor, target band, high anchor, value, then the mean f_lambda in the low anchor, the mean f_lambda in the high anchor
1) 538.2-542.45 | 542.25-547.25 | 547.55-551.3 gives -0.044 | 10.5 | 10.5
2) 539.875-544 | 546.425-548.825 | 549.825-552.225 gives -0.009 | 10.5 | 10.5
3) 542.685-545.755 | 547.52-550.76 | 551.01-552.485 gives 0.028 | 10.6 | 10.6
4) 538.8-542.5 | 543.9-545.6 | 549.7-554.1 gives -0.023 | 10.5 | 10.5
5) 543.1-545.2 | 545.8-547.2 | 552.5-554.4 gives -0.007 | 10.7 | 10.5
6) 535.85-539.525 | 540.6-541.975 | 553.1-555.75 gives 0.013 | 10.7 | 10.6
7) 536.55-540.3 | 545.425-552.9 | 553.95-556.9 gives 0.042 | 10.6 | 10.6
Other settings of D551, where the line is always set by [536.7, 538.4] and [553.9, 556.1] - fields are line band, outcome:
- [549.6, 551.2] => 0.02 mag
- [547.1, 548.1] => 0.02 mag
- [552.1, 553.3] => 0.03 mag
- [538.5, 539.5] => -0.01 mag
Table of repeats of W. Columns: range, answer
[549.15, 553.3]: 10.5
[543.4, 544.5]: 10.8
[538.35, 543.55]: 10.5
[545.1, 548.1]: 10.6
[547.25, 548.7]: 10.5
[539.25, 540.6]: 10.3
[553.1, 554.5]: 10.6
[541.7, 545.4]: 10.6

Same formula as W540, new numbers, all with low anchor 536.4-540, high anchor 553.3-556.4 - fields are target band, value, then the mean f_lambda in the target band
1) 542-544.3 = 0.002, 10.6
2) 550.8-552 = 0.009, 10.5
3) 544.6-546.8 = 0.011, 10.6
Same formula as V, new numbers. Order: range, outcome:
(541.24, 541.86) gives 10.7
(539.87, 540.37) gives 10.6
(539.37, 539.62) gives 10.7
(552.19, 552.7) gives 10.6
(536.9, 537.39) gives 10.2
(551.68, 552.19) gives 10.8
